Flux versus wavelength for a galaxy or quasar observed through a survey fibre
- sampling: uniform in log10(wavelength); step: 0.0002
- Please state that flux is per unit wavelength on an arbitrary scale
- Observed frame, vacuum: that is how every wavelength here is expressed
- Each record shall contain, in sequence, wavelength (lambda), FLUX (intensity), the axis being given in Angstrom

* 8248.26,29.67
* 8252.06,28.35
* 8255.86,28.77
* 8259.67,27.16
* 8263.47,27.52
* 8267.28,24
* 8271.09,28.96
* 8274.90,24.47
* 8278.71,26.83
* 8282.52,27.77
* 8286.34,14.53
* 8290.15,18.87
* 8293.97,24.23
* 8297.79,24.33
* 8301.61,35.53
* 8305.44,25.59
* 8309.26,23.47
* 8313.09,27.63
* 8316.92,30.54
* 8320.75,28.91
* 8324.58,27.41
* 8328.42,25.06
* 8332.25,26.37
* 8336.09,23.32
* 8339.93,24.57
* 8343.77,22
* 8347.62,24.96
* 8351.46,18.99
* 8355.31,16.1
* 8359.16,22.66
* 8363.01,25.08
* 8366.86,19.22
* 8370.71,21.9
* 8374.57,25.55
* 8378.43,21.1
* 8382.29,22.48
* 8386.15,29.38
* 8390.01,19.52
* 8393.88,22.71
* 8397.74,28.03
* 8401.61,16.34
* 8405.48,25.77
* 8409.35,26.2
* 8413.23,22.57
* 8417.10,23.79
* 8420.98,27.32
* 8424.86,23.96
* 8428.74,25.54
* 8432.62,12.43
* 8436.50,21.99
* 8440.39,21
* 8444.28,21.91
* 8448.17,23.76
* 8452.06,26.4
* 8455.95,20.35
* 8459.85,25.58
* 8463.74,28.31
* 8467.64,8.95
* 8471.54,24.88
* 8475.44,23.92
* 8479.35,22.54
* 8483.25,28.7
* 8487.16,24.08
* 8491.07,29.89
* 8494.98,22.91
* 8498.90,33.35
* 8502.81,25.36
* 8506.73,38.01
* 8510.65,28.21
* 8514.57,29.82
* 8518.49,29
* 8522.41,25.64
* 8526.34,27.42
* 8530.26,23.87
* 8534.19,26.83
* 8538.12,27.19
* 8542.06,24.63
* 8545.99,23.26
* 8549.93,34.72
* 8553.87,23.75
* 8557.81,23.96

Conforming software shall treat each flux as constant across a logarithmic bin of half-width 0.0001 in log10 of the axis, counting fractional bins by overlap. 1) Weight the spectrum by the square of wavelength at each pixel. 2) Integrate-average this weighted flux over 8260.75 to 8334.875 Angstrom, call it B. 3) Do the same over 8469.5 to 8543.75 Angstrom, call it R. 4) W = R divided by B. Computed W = 1.1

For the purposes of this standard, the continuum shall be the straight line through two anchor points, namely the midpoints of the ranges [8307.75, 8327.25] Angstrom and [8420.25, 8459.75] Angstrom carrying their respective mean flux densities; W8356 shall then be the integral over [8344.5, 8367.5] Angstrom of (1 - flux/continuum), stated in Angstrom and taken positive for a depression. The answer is 4.11 Angstrom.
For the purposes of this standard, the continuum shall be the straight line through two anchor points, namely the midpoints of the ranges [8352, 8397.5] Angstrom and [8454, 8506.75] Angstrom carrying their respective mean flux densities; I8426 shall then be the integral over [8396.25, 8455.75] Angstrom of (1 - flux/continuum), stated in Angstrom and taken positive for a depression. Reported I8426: 1.7 Angstrom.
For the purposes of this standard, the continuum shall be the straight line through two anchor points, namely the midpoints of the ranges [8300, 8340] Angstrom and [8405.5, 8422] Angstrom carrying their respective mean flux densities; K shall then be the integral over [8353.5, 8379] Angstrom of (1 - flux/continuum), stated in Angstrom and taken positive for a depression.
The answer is 4.2 Angstrom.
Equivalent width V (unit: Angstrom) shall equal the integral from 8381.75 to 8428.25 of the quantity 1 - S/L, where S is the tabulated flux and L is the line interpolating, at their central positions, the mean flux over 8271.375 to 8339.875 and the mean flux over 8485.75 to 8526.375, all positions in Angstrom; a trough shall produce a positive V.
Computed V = 5.2 Angstrom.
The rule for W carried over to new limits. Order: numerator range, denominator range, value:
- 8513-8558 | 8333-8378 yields 1.25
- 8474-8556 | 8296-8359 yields 1.13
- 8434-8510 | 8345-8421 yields 1.11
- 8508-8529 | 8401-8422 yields 1.21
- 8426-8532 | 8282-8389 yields 1.07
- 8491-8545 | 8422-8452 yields 1.29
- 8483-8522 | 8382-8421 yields 1.23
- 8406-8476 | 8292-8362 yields 0.93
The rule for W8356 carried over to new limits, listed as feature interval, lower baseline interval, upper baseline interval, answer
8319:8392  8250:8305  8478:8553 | 8.34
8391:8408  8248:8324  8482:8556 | 2.44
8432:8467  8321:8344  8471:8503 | 5.05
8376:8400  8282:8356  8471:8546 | 1.60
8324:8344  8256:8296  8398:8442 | -0.85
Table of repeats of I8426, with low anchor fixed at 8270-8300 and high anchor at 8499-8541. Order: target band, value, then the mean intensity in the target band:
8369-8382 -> 1.4 Angstrom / 22.8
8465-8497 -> 4.9 Angstrom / 23.4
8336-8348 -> 0.6 Angstrom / 23.6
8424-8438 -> 3.1 Angstrom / 20.7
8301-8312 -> -1.4 Angstrom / 27.3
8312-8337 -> -2.7 Angstrom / 27.2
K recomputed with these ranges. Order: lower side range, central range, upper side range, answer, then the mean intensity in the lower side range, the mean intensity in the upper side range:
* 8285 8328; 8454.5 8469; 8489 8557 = 3.1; 25.7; 27.8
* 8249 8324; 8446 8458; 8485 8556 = 1.7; 26.3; 27.7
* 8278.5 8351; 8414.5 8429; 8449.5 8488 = -0.6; 25.2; 23.4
